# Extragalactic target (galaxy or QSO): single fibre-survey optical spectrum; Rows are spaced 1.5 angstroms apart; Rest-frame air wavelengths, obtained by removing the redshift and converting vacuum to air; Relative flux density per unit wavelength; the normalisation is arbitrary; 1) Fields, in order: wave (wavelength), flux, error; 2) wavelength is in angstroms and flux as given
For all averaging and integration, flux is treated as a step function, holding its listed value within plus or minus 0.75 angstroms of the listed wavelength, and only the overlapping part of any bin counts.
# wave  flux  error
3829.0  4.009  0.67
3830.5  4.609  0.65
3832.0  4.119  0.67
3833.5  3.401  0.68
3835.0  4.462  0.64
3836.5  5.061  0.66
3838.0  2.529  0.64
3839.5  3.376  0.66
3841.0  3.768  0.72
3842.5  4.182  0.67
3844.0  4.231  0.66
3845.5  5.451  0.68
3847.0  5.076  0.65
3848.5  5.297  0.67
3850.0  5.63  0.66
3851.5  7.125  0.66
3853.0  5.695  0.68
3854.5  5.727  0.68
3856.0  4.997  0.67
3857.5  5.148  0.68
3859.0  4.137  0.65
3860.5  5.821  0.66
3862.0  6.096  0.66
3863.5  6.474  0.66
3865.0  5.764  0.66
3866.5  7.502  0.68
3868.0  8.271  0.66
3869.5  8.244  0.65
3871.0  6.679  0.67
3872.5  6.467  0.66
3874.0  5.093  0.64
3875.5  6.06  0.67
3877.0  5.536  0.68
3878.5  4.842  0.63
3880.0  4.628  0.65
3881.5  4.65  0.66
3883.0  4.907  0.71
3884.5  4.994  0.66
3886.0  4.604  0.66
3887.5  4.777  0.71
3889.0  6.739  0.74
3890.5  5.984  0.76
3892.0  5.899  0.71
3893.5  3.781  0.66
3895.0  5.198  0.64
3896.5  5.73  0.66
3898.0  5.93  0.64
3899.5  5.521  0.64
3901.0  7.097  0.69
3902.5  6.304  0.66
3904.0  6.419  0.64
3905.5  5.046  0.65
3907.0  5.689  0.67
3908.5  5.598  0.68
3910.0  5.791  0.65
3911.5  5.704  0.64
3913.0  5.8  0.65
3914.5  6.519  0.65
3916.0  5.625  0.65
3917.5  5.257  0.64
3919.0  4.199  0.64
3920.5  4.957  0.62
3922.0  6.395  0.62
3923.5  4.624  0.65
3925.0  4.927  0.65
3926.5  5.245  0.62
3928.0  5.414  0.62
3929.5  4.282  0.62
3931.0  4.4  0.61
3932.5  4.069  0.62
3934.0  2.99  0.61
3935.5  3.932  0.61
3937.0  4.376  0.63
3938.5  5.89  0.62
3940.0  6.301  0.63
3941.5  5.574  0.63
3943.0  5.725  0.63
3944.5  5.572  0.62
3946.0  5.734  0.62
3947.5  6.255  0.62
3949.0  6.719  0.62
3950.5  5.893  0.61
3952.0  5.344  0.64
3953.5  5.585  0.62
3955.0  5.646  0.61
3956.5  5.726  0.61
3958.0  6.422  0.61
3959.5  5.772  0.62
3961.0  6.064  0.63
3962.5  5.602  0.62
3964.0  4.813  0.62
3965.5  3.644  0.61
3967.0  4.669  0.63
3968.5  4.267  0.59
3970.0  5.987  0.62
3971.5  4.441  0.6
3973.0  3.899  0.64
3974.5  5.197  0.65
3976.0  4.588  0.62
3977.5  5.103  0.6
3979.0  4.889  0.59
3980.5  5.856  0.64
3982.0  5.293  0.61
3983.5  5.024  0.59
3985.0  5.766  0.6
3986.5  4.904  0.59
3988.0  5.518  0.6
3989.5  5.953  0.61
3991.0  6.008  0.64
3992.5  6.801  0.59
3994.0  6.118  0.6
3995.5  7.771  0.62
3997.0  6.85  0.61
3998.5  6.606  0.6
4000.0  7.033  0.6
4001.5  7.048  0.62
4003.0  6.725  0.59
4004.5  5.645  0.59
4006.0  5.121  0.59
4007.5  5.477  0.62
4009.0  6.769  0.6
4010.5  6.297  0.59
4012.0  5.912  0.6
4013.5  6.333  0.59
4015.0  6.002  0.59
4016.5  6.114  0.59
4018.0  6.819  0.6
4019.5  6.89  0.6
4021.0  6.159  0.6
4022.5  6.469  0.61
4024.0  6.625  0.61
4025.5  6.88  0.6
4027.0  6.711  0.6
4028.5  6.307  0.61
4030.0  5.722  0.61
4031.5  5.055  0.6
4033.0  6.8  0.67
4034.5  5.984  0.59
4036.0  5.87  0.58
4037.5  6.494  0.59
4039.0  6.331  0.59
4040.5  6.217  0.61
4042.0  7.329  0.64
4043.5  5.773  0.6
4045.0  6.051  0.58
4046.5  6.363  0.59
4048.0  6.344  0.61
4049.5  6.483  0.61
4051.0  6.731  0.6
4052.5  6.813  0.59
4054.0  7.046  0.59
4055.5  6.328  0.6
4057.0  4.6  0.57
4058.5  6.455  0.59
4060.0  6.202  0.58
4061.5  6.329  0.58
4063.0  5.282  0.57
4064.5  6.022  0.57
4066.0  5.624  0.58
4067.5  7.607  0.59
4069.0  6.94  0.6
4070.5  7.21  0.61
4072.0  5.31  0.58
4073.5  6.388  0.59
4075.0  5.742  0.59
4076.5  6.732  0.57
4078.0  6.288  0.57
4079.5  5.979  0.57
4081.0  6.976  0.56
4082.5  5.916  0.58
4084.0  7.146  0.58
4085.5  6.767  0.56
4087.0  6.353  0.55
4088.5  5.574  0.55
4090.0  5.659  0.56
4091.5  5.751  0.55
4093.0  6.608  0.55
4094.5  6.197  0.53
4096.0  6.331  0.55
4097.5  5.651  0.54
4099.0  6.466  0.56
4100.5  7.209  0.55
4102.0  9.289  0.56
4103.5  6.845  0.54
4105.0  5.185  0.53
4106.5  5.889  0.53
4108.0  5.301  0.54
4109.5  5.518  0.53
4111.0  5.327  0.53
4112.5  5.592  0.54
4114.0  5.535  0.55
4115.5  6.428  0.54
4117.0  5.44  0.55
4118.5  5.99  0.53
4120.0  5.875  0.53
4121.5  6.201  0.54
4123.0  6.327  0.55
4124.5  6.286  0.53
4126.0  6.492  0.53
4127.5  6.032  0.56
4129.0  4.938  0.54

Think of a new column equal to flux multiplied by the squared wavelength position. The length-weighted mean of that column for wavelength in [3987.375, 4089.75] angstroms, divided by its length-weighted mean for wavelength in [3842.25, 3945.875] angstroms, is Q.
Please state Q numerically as 1.2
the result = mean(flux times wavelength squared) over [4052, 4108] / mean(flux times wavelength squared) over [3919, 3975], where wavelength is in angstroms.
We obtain 1.30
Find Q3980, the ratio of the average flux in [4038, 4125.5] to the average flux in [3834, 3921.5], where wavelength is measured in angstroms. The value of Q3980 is 1.14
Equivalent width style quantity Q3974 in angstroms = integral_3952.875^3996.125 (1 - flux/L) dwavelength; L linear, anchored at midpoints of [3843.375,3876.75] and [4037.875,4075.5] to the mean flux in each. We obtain 5.2 angstroms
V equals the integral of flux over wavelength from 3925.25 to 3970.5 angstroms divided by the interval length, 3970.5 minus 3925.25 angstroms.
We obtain 5.26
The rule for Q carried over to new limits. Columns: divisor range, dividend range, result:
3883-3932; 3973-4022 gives 1.15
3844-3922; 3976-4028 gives 1.15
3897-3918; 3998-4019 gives 1.12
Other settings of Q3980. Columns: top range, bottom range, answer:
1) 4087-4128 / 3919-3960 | 1.15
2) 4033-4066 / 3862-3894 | 1.07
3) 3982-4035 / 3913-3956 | 1.18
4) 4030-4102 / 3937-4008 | 1.11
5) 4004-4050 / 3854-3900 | 1.10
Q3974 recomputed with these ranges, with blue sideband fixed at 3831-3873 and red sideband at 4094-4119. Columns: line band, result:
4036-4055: -1.67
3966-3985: 2.62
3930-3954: 1.63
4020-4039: -1.18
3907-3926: 0.36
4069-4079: -0.48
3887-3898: 0.00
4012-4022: -0.83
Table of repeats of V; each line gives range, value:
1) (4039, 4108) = 6.34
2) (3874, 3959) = 5.41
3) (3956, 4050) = 5.93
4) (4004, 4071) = 6.28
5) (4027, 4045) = 6.19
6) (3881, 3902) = 5.43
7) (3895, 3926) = 5.64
